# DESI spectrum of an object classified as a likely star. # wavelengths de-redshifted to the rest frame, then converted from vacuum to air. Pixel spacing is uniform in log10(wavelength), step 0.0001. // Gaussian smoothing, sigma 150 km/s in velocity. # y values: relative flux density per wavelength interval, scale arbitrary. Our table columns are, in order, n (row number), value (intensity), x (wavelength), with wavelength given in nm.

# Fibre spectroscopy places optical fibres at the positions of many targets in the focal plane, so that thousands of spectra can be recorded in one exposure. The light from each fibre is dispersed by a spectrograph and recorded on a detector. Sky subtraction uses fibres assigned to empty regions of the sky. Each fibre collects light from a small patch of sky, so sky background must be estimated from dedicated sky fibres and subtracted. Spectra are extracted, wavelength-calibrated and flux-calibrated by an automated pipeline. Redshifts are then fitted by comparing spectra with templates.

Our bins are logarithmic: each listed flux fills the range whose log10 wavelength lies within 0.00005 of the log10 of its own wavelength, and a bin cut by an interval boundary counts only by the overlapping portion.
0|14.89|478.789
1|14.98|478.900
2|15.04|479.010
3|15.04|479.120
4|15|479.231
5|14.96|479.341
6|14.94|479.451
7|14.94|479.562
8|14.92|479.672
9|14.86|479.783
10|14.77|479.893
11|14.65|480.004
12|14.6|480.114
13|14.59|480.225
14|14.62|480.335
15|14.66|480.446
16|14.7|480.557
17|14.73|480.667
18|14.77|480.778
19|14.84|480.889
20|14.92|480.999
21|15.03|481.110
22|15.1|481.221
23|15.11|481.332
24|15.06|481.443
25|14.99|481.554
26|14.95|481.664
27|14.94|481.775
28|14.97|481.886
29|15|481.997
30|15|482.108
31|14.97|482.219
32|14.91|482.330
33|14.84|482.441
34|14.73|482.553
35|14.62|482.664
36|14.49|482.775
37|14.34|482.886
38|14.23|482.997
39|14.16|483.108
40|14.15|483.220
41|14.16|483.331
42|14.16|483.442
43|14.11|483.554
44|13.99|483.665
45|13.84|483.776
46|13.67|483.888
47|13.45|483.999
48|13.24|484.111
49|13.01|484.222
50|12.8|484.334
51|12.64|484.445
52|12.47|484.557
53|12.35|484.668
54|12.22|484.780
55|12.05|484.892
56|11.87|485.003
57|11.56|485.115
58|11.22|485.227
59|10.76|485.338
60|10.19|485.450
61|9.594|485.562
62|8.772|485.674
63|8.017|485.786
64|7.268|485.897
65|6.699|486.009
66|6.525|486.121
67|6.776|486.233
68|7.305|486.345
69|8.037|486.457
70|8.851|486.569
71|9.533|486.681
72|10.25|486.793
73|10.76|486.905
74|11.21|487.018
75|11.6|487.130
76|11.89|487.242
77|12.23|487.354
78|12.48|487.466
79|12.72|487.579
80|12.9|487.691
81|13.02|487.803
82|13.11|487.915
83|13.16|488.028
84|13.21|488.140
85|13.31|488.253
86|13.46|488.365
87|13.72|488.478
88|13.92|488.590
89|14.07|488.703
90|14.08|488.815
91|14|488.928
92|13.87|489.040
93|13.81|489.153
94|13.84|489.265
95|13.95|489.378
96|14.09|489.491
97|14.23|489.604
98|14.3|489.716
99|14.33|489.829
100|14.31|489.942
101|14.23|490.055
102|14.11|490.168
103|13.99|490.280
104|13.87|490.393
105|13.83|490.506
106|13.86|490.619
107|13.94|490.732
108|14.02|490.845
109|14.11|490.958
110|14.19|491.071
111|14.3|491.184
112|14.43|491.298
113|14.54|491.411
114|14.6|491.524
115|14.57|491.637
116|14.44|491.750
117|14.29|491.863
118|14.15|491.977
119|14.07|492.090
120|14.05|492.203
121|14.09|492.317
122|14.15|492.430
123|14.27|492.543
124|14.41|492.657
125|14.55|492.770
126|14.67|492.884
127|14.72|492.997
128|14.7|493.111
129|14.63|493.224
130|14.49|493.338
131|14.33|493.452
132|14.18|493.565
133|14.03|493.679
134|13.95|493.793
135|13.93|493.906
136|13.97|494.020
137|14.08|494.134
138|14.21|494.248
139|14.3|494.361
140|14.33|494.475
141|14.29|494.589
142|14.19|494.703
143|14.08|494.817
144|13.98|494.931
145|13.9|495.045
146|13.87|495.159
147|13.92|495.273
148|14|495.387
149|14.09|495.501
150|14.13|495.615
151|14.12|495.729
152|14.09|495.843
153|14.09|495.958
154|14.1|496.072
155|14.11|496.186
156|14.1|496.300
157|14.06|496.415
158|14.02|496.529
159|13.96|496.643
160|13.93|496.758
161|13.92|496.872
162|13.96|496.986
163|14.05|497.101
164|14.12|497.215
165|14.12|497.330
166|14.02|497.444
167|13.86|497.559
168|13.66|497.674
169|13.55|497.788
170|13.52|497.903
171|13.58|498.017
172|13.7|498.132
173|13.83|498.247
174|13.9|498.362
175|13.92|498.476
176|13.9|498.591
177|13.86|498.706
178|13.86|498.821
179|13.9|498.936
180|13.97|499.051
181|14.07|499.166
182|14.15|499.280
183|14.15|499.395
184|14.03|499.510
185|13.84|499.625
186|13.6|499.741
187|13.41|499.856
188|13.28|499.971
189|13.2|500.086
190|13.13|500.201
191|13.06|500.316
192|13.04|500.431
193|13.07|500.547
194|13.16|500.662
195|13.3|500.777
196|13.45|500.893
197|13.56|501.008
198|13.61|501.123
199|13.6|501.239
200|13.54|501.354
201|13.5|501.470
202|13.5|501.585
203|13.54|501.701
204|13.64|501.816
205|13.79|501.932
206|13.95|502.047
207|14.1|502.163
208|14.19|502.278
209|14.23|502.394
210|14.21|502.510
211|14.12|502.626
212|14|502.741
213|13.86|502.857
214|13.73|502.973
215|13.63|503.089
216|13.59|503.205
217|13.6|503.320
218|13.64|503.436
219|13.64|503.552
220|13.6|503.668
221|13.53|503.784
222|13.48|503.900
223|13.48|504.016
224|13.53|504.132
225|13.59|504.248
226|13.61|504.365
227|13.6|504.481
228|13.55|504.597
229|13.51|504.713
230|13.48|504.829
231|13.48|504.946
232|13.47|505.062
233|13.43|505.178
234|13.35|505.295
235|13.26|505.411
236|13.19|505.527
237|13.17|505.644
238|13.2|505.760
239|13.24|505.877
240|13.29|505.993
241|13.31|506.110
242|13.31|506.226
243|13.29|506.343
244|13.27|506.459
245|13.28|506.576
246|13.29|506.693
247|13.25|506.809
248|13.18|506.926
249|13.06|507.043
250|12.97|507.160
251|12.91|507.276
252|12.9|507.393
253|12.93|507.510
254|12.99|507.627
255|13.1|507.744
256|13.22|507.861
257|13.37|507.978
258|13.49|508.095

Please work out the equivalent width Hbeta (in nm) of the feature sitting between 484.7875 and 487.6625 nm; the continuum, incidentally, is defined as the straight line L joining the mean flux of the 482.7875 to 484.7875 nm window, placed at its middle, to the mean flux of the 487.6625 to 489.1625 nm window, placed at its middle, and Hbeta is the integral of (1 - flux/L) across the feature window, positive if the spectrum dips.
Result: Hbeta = 0.75 nm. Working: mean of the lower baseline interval 13.6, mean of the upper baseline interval 13.5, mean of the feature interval 9.99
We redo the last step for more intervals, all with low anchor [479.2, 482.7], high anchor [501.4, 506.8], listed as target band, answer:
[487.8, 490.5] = 0.104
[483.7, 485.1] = 0.180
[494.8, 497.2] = 0.000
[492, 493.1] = -0.010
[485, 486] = 0.339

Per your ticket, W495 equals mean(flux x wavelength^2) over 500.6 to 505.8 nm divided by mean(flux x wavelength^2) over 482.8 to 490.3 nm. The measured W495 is 1.2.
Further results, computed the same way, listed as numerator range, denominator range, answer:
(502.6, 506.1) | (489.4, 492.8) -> 1.00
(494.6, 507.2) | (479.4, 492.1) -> 1.10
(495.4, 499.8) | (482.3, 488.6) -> 1.22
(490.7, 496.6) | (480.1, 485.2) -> 1.05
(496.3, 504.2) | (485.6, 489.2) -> 1.28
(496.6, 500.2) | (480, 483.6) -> 1.01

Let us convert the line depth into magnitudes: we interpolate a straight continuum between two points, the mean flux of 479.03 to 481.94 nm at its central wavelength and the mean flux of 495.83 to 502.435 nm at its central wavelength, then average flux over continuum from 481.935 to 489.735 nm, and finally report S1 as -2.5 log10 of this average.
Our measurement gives 0.173 mag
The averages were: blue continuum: 14.9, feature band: 12.4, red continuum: 13.8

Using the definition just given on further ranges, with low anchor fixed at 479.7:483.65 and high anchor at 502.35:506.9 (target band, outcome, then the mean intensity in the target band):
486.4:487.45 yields 0.34 mag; 10.6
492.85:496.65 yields -0.01 mag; 14.2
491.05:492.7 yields -0.01 mag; 14.3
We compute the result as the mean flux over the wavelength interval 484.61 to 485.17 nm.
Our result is 12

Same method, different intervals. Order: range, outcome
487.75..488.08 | 13.1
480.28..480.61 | 14.6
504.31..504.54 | 13.6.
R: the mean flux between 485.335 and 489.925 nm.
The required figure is 11.6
